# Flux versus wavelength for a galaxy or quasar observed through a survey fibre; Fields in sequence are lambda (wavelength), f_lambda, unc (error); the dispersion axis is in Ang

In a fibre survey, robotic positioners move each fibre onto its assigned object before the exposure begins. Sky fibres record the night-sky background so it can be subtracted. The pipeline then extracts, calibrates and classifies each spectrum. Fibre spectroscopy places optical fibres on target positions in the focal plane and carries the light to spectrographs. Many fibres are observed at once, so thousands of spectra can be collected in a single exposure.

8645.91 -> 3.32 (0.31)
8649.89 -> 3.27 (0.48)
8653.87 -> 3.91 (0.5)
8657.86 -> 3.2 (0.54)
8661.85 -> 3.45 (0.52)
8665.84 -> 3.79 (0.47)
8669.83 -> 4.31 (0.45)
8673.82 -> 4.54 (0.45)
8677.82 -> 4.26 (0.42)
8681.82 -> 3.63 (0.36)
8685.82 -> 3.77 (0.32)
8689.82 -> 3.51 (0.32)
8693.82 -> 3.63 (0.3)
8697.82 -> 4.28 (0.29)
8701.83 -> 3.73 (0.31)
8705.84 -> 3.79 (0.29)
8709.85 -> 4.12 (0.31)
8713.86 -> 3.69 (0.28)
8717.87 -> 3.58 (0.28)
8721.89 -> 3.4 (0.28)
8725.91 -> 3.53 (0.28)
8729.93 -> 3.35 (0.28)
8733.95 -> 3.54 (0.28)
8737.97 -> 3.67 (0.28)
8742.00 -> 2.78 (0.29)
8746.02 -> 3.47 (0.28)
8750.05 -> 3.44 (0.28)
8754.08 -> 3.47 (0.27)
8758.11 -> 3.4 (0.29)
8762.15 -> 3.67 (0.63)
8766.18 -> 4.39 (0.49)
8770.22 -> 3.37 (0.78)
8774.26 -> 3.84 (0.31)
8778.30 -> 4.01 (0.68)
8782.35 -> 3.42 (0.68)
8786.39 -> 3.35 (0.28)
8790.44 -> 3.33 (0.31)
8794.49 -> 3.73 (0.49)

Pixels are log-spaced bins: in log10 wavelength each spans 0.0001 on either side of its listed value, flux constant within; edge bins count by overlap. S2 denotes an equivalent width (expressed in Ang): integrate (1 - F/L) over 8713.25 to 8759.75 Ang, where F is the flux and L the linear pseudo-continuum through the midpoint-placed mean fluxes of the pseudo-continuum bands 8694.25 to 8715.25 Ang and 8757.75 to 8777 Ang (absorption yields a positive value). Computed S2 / 4.9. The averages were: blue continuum 3.91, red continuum 3.77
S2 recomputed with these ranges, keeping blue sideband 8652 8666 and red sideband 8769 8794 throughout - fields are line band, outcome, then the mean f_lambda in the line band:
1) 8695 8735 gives -1.6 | 3.7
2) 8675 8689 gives -1.3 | 3.89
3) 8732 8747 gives 0.9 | 3.36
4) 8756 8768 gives -0.8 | 3.81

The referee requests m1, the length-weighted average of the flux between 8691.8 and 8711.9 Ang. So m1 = 3.91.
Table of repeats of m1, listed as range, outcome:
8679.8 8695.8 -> 3.64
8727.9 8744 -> 3.34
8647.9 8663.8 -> 3.46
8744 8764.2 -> 3.49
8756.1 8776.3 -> 3.73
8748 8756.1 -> 3.46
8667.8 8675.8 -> 4.42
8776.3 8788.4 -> 3.59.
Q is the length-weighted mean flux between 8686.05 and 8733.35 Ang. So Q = 3.69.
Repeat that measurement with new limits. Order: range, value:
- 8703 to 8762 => 3.52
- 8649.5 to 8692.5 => 3.8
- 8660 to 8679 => 4.07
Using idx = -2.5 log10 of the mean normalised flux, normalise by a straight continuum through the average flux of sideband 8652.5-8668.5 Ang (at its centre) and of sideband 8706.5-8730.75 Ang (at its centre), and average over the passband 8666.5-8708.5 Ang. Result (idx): -0.09 mag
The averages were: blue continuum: 3.6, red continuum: 3.63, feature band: 3.94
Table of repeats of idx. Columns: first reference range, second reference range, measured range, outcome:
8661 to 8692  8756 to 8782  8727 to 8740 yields 0.09 mag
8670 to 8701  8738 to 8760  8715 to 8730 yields 0.03 mag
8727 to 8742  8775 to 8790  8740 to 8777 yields -0.01 mag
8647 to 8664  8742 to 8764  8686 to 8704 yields -0.10 mag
